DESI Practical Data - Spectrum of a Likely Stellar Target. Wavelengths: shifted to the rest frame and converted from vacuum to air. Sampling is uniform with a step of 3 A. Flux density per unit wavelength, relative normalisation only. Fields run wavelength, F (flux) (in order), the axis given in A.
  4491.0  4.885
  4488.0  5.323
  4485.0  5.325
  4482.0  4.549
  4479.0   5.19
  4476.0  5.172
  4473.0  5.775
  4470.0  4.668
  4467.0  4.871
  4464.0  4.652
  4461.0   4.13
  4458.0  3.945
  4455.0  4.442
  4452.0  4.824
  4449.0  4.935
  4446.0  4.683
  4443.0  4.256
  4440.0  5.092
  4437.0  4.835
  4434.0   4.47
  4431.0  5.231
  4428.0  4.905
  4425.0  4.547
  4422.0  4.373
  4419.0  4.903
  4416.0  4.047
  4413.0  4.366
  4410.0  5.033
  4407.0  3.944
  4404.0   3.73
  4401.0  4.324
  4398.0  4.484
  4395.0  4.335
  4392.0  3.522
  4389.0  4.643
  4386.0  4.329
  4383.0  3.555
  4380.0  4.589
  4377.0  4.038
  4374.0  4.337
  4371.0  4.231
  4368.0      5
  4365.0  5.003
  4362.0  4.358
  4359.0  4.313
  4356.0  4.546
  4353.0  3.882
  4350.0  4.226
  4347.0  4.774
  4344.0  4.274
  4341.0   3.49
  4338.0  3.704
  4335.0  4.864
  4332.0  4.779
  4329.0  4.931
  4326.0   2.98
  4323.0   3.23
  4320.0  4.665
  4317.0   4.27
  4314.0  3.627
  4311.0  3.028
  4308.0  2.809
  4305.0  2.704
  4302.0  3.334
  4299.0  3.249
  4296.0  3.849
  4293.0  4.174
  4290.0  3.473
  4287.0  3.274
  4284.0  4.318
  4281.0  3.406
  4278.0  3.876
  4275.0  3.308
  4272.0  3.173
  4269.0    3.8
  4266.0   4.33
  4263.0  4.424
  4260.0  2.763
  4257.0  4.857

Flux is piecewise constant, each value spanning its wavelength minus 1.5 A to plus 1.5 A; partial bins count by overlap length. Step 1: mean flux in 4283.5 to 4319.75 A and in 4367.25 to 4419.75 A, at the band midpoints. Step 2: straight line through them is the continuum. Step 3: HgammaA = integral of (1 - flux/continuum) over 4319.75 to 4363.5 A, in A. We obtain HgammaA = -3.8 A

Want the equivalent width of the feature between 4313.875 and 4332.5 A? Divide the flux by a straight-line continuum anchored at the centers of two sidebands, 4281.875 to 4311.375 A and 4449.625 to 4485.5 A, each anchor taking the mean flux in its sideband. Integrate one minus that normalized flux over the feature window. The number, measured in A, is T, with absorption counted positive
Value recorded -2.1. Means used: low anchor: 3.44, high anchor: 4.78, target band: 4.06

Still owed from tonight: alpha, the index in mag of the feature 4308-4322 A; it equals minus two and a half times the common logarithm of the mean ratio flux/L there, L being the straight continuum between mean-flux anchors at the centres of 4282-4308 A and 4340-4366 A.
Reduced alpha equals 0.01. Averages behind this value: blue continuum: 3.5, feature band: 3.76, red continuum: 4.32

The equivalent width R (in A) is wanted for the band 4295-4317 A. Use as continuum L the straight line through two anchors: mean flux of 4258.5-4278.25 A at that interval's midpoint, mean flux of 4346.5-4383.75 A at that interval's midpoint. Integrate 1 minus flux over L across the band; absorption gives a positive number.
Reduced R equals 3.6 A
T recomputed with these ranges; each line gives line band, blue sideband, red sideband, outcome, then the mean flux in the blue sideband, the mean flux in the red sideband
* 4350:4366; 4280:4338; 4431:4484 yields -1.22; 3.74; 4.75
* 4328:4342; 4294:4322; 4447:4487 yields -2.39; 3.51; 4.81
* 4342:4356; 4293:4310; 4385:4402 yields -1.86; 3.27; 4.27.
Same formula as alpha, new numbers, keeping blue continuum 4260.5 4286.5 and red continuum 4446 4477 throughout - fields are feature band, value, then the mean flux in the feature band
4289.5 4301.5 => 0.059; 3.67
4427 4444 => -0.049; 4.81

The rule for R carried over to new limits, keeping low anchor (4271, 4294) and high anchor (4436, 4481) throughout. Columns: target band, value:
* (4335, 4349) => -0.5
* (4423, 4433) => -0.6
